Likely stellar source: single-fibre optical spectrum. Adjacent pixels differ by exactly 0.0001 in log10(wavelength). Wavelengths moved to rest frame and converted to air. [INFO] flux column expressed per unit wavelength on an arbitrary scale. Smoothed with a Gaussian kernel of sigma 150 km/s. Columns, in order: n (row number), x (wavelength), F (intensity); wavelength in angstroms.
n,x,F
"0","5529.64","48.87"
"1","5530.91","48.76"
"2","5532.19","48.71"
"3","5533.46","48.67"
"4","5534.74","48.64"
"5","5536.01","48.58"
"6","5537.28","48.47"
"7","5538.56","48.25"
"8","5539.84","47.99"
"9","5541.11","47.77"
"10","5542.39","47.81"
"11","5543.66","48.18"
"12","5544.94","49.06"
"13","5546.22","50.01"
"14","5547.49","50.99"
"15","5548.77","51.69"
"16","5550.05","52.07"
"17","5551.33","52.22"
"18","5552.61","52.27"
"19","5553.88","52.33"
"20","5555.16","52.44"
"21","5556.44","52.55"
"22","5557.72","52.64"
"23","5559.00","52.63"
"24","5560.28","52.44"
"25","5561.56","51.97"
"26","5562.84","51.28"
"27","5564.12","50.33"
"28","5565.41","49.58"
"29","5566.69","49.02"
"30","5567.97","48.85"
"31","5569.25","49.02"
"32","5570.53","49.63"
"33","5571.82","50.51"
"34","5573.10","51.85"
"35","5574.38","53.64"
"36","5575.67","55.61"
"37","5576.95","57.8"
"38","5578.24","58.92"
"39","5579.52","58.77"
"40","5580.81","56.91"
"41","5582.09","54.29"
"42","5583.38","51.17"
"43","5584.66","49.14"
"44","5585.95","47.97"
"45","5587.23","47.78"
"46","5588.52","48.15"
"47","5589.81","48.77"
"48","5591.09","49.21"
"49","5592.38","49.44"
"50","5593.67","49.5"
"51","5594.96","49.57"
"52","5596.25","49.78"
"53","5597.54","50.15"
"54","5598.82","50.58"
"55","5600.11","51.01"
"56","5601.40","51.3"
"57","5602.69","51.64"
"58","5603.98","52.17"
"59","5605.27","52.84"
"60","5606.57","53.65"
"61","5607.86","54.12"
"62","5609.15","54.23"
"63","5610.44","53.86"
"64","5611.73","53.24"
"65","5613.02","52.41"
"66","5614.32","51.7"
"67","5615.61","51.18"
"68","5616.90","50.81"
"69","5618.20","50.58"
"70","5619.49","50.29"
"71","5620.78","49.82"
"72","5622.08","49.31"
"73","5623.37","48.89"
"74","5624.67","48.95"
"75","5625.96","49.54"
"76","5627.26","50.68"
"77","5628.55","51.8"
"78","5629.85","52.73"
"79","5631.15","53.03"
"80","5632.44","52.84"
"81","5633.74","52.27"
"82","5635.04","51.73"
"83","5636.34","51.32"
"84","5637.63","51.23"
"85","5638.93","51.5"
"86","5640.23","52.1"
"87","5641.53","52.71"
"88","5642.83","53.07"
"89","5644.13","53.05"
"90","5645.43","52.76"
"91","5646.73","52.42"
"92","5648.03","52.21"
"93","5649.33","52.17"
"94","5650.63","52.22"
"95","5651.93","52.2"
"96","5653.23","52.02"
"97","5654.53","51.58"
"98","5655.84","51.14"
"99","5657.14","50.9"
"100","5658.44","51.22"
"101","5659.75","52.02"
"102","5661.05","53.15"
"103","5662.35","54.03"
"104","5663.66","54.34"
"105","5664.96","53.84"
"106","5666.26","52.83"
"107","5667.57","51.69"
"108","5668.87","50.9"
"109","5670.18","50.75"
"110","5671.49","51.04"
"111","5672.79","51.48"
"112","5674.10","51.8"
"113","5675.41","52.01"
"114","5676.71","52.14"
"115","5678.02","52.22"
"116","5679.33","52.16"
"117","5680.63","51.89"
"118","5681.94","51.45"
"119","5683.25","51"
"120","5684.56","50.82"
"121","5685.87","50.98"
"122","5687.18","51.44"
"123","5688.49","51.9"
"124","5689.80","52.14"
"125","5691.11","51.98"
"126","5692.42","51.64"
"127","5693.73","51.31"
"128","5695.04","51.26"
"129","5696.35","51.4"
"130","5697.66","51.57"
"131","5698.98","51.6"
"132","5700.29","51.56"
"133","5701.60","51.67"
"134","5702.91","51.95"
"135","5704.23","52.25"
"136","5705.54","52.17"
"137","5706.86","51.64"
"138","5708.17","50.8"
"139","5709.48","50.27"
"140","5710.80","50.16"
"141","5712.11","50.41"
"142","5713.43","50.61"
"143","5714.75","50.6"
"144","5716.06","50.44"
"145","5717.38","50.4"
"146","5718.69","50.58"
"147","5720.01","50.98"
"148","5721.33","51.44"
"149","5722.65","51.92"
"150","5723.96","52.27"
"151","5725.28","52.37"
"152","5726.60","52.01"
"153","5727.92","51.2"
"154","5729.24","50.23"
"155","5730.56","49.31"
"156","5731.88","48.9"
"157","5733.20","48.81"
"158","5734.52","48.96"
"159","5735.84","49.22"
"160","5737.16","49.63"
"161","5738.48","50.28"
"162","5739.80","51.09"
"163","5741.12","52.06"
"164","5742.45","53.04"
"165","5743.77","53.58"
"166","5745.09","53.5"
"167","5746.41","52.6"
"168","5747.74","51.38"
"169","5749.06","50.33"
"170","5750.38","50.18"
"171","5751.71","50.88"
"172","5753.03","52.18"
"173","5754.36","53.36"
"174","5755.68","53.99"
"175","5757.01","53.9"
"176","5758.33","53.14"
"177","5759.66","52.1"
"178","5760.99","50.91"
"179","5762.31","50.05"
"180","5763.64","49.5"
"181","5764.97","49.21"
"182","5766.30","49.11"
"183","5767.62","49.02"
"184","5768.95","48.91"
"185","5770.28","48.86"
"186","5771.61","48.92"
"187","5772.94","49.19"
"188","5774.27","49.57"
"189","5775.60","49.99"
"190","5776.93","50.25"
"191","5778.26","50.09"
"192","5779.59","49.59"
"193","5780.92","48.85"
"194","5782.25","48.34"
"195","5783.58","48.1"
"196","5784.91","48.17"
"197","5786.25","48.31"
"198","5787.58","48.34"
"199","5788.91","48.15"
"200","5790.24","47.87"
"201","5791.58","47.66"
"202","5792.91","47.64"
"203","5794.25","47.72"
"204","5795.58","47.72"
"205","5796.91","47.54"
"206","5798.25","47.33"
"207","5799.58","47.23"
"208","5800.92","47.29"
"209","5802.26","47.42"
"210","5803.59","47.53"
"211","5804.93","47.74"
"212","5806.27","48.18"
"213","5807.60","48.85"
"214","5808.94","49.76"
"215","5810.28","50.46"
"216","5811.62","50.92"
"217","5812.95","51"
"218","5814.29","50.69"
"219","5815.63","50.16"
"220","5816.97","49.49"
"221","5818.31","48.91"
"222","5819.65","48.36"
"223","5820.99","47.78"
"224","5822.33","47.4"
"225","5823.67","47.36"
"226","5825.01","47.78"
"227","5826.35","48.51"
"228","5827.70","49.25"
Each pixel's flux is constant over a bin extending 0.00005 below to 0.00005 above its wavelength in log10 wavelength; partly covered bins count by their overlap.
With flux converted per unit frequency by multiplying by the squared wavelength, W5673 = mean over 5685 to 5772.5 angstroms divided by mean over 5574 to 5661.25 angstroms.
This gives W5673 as 1.03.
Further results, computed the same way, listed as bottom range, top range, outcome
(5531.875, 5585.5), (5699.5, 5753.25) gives 1.06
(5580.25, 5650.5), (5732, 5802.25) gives 1.02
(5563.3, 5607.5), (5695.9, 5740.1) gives 1.04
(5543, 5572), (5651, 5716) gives 1.06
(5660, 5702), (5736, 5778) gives 1.01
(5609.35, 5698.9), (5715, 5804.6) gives 1.00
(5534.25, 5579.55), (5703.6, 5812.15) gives 1.05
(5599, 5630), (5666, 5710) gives 1.03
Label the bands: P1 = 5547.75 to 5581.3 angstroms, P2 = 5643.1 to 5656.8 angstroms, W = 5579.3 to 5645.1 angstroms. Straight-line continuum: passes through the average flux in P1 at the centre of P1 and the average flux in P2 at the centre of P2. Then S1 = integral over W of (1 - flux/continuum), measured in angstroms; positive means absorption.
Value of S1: 1.2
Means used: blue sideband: 52.5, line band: 51.4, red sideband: 52.2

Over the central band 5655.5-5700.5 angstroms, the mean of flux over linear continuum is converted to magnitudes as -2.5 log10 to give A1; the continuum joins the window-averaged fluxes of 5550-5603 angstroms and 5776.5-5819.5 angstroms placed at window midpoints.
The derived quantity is -0.034 mag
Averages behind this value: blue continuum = 51.5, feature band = 51.8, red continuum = 48.7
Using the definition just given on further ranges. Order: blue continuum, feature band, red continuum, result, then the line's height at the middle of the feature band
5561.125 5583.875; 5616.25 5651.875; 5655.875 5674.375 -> 0.02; 52.3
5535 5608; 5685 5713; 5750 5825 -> -0.03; 50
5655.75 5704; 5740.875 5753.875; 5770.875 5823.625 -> -0.04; 50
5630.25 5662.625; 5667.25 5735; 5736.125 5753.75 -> 0.01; 51.8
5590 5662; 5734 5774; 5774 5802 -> -0.04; 49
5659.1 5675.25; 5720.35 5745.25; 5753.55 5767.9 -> 0.01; 51.6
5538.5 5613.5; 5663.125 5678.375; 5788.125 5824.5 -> -0.04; 50.2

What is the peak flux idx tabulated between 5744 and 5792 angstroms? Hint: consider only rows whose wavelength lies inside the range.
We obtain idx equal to 53.99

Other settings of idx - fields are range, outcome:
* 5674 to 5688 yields 52.22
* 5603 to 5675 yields 54.34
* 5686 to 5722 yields 52.25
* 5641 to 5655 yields 53.07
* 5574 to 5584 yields 58.92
